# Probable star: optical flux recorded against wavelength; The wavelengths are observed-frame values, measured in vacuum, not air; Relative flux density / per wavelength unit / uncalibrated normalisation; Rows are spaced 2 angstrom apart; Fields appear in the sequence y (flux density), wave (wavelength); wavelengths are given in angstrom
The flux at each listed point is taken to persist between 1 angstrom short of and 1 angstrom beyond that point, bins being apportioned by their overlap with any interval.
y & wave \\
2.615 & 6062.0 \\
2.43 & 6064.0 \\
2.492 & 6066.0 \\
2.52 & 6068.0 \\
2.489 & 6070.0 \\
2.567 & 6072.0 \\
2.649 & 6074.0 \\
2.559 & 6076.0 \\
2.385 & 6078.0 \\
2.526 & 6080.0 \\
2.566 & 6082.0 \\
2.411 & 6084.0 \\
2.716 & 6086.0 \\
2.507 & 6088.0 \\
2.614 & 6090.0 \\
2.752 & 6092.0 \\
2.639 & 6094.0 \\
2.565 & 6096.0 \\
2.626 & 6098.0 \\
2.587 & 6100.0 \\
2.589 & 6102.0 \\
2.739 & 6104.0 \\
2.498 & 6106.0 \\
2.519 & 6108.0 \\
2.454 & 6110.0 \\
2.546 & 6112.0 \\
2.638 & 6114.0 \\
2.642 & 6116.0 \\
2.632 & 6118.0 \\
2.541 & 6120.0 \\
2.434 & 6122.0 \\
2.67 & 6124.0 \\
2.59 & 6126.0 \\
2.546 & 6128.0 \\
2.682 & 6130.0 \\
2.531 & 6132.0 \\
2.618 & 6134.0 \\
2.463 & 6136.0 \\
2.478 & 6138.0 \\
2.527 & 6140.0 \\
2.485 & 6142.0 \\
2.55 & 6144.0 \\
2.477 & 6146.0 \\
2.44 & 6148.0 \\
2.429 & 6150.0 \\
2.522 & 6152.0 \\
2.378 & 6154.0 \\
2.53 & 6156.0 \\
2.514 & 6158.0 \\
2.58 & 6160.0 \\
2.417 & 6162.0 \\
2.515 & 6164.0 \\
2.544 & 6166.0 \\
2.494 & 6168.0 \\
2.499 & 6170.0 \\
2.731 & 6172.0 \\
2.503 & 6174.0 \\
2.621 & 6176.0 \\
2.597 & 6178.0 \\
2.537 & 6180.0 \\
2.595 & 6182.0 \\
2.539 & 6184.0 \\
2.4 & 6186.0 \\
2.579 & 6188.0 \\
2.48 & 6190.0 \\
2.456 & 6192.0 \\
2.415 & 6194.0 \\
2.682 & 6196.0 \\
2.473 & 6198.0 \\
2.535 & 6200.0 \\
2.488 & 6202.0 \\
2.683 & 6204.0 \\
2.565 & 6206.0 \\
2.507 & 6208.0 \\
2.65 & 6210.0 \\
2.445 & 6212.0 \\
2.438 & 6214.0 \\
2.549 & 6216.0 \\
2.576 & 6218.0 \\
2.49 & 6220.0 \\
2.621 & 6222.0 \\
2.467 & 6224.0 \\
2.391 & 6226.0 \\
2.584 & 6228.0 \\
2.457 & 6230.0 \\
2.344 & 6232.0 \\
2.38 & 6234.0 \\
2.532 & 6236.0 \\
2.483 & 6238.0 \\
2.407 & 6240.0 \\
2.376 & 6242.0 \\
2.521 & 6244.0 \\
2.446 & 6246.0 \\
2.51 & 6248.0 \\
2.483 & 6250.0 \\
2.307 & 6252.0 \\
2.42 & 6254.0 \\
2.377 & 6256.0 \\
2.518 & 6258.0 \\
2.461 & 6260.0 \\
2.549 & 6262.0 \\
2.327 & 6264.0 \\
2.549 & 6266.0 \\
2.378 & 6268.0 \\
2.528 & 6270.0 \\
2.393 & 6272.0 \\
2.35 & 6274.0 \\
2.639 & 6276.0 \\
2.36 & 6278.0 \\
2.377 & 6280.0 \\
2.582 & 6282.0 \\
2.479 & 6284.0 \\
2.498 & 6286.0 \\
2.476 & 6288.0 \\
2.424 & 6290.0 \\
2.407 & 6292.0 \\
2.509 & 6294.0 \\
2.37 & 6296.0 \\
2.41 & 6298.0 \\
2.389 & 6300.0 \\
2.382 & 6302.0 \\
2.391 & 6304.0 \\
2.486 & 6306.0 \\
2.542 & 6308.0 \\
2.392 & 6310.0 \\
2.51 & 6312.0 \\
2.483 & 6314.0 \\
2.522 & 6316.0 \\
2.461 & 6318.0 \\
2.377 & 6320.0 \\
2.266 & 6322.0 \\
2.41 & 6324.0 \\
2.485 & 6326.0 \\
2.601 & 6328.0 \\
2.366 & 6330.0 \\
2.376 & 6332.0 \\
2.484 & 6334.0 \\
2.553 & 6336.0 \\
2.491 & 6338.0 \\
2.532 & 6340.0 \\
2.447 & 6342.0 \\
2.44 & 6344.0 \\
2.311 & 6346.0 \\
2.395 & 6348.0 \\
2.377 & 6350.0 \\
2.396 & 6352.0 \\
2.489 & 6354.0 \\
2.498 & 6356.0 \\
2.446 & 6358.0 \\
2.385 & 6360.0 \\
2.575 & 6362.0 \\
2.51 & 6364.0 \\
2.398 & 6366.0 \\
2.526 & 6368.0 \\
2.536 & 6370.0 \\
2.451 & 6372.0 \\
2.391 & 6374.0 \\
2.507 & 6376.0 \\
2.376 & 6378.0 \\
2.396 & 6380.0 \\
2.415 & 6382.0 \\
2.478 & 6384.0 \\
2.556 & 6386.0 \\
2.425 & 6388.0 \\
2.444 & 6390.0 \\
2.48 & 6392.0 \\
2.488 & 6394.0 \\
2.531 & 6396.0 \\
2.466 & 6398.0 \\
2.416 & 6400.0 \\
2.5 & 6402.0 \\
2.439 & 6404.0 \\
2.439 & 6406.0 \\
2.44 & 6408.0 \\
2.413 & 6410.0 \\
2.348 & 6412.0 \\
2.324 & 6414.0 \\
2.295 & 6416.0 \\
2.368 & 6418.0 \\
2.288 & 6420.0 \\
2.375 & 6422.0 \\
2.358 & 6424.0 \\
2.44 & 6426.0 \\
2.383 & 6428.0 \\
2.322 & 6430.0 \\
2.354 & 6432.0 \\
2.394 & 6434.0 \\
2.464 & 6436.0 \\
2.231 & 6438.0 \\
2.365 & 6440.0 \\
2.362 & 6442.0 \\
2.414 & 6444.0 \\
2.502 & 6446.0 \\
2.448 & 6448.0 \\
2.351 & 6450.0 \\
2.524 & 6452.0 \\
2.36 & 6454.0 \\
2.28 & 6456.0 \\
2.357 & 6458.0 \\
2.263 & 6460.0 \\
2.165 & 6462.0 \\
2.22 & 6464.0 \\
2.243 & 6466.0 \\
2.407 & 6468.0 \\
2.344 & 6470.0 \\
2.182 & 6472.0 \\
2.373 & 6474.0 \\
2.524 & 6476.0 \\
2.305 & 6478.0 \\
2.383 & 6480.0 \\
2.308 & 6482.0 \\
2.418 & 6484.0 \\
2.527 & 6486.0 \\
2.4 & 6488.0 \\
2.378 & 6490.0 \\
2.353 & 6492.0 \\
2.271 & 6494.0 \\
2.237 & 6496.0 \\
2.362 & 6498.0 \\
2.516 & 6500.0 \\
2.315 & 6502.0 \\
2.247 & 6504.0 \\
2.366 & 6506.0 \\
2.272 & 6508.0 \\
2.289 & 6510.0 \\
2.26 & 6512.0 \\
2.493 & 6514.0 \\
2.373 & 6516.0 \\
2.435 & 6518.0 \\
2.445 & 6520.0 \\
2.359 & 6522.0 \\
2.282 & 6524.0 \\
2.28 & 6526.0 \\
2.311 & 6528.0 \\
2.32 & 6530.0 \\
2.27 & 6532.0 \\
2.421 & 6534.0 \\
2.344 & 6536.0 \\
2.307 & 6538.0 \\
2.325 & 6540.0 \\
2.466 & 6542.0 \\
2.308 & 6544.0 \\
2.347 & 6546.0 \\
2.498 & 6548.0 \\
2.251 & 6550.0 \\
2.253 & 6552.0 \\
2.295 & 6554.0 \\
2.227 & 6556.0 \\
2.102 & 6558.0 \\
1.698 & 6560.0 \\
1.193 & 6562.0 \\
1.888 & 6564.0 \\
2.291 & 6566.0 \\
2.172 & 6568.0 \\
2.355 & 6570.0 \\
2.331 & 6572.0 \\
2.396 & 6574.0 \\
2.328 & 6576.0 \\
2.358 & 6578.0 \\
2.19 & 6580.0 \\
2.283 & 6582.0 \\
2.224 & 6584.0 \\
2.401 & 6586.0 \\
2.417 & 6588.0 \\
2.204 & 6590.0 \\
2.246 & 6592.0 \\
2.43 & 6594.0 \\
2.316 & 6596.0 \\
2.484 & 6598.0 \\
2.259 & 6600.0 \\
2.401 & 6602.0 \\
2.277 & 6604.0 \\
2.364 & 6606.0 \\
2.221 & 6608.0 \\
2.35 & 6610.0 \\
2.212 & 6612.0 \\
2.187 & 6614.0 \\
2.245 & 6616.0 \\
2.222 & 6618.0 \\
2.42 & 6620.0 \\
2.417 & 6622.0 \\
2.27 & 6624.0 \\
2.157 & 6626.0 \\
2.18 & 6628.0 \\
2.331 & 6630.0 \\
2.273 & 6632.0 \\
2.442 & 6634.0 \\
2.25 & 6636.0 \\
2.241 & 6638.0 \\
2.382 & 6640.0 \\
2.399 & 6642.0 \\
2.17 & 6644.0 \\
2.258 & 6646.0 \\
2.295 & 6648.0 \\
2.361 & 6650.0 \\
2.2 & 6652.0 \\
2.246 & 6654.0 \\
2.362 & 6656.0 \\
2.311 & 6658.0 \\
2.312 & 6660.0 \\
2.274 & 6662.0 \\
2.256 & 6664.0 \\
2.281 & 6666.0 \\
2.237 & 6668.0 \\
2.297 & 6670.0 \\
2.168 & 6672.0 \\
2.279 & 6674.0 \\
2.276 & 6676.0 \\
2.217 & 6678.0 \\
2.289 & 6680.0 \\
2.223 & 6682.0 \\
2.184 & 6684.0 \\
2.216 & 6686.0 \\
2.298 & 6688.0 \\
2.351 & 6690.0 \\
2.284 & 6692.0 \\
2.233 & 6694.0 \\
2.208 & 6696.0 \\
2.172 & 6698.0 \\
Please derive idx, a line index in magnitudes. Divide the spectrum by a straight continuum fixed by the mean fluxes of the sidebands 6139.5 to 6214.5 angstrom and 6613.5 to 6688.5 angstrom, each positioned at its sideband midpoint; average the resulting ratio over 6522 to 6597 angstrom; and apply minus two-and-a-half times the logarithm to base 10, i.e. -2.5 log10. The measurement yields 0.03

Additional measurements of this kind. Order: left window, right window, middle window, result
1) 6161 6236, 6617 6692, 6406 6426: 0.02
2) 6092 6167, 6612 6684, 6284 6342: 0.00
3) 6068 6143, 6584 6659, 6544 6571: 0.10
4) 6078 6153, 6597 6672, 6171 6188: -0.02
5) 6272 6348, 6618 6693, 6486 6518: 0.00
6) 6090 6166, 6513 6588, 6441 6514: -0.02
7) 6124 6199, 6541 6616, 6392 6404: -0.05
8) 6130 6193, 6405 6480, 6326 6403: -0.03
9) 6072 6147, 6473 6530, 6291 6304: 0.03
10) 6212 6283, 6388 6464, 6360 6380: -0.02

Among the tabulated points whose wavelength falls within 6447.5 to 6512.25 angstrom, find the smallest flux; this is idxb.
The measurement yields 2.165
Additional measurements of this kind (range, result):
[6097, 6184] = 2.378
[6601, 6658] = 2.157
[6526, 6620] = 1.193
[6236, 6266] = 2.307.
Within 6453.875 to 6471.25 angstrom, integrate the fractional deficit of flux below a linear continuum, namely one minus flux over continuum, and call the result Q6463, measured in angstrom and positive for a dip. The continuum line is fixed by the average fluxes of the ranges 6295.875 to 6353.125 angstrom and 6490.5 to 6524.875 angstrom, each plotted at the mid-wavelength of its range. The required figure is 0.6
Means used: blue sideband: 2.44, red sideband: 2.35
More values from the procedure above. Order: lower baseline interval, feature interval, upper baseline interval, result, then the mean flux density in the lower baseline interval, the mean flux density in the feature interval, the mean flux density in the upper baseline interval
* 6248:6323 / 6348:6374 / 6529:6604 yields -0.7 angstrom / 2.44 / 2.46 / 2.26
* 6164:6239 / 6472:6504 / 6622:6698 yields 0.0 angstrom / 2.52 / 2.37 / 2.27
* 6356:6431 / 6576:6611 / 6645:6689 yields -0.1 angstrom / 2.43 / 2.32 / 2.27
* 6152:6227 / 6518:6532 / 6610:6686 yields 0.0 angstrom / 2.53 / 2.34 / 2.27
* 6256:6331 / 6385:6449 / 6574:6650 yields -0.4 angstrom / 2.45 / 2.41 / 2.3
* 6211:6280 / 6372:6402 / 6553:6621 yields -1.1 angstrom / 2.46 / 2.46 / 2.23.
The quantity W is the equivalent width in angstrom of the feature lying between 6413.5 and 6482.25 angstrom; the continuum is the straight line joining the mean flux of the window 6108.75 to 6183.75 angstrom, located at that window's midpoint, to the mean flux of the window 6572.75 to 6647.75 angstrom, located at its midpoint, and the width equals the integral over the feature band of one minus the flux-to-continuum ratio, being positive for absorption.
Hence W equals 1.0 angstrom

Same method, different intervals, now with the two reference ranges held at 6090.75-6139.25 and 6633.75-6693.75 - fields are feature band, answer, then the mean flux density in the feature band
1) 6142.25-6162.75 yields 0.6 angstrom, 2.48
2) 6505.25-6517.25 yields 0.1 angstrom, 2.34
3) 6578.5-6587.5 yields 0.1 angstrom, 2.29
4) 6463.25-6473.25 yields 0.4 angstrom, 2.28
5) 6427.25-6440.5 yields 0.3 angstrom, 2.36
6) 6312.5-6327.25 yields 0.2 angstrom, 2.43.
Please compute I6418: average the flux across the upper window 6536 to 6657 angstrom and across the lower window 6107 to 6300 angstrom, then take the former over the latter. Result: 0.91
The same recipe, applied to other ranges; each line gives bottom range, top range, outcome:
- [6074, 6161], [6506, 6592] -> 0.89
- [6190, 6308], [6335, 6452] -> 0.98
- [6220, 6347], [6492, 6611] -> 0.93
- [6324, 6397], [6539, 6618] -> 0.92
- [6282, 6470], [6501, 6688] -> 0.94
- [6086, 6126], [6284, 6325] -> 0.94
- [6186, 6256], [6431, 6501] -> 0.95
